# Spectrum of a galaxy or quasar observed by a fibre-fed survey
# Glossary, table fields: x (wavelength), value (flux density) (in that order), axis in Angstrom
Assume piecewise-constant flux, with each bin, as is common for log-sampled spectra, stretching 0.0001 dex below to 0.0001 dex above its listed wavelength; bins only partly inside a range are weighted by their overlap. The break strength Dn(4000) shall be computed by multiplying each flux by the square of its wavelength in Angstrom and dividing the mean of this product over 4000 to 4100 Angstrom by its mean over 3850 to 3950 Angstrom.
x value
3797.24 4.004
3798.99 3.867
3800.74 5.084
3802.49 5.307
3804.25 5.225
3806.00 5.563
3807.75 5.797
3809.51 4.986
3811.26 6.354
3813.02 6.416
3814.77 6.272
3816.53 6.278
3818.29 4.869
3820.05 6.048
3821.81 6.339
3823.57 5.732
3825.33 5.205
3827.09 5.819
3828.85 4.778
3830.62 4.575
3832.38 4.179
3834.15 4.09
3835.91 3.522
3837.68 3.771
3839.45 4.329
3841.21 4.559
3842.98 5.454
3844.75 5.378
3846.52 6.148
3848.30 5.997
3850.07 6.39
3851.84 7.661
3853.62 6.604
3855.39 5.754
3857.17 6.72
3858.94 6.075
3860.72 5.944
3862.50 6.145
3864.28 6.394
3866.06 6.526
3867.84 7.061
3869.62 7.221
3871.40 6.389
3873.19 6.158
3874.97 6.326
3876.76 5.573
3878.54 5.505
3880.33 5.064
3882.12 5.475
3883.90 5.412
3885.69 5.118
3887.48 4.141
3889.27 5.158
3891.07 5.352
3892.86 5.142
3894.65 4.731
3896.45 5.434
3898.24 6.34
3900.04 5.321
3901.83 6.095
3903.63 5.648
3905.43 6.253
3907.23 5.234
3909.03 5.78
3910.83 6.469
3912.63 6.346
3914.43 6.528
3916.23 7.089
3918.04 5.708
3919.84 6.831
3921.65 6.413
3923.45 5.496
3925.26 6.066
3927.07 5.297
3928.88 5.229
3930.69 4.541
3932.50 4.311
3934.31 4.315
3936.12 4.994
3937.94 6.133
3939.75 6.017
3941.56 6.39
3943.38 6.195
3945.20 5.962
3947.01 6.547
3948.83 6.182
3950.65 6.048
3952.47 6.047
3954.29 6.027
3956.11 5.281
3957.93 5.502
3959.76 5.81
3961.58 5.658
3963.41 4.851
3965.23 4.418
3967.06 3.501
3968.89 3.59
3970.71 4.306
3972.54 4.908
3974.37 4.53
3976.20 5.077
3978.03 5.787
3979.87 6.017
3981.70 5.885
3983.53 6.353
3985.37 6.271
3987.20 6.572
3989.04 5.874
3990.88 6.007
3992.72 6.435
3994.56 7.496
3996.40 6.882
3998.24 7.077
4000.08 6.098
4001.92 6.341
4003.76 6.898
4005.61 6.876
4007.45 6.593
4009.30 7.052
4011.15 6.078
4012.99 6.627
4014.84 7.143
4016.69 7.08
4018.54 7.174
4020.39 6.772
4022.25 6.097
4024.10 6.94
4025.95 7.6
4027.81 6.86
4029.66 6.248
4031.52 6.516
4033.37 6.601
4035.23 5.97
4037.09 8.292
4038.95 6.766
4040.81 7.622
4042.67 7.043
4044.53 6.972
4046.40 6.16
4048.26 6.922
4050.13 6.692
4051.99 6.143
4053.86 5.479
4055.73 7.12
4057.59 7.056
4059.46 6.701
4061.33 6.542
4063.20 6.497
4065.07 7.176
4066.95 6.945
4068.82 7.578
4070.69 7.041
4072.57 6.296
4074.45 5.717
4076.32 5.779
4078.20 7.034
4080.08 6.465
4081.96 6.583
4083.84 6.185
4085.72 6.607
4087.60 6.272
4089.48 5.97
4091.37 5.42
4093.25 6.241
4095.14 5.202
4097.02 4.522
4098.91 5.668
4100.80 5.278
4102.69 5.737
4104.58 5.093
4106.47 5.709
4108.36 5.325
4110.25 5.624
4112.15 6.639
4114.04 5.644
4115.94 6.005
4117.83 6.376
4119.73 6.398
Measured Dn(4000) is 1.2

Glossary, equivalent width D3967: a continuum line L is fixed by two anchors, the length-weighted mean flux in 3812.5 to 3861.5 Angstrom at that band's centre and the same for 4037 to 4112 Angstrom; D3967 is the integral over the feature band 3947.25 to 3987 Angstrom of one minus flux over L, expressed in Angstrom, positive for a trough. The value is 3.9 Angstrom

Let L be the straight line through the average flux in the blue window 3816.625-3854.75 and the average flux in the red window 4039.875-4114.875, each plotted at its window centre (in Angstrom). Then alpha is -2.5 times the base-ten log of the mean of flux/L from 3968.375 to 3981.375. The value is 0.18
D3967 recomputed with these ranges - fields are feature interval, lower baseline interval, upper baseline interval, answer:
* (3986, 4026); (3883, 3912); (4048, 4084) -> -3.1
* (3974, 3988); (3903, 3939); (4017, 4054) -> 1.0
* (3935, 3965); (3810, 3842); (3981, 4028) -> 1.9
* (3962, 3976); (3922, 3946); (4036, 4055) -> 3.6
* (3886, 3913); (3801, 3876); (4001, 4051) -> 2.4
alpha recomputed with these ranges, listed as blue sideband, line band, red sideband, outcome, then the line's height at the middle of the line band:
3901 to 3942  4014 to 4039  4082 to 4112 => -0.19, 5.74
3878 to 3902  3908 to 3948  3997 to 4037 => -0.03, 5.71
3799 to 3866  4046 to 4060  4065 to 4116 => -0.10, 5.97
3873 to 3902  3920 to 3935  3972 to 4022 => 0.09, 5.76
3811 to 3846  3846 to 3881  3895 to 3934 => -0.16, 5.43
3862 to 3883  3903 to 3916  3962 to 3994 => -0.04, 5.87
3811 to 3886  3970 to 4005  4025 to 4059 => 0.07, 6.48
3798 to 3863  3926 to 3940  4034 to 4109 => 0.16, 5.85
